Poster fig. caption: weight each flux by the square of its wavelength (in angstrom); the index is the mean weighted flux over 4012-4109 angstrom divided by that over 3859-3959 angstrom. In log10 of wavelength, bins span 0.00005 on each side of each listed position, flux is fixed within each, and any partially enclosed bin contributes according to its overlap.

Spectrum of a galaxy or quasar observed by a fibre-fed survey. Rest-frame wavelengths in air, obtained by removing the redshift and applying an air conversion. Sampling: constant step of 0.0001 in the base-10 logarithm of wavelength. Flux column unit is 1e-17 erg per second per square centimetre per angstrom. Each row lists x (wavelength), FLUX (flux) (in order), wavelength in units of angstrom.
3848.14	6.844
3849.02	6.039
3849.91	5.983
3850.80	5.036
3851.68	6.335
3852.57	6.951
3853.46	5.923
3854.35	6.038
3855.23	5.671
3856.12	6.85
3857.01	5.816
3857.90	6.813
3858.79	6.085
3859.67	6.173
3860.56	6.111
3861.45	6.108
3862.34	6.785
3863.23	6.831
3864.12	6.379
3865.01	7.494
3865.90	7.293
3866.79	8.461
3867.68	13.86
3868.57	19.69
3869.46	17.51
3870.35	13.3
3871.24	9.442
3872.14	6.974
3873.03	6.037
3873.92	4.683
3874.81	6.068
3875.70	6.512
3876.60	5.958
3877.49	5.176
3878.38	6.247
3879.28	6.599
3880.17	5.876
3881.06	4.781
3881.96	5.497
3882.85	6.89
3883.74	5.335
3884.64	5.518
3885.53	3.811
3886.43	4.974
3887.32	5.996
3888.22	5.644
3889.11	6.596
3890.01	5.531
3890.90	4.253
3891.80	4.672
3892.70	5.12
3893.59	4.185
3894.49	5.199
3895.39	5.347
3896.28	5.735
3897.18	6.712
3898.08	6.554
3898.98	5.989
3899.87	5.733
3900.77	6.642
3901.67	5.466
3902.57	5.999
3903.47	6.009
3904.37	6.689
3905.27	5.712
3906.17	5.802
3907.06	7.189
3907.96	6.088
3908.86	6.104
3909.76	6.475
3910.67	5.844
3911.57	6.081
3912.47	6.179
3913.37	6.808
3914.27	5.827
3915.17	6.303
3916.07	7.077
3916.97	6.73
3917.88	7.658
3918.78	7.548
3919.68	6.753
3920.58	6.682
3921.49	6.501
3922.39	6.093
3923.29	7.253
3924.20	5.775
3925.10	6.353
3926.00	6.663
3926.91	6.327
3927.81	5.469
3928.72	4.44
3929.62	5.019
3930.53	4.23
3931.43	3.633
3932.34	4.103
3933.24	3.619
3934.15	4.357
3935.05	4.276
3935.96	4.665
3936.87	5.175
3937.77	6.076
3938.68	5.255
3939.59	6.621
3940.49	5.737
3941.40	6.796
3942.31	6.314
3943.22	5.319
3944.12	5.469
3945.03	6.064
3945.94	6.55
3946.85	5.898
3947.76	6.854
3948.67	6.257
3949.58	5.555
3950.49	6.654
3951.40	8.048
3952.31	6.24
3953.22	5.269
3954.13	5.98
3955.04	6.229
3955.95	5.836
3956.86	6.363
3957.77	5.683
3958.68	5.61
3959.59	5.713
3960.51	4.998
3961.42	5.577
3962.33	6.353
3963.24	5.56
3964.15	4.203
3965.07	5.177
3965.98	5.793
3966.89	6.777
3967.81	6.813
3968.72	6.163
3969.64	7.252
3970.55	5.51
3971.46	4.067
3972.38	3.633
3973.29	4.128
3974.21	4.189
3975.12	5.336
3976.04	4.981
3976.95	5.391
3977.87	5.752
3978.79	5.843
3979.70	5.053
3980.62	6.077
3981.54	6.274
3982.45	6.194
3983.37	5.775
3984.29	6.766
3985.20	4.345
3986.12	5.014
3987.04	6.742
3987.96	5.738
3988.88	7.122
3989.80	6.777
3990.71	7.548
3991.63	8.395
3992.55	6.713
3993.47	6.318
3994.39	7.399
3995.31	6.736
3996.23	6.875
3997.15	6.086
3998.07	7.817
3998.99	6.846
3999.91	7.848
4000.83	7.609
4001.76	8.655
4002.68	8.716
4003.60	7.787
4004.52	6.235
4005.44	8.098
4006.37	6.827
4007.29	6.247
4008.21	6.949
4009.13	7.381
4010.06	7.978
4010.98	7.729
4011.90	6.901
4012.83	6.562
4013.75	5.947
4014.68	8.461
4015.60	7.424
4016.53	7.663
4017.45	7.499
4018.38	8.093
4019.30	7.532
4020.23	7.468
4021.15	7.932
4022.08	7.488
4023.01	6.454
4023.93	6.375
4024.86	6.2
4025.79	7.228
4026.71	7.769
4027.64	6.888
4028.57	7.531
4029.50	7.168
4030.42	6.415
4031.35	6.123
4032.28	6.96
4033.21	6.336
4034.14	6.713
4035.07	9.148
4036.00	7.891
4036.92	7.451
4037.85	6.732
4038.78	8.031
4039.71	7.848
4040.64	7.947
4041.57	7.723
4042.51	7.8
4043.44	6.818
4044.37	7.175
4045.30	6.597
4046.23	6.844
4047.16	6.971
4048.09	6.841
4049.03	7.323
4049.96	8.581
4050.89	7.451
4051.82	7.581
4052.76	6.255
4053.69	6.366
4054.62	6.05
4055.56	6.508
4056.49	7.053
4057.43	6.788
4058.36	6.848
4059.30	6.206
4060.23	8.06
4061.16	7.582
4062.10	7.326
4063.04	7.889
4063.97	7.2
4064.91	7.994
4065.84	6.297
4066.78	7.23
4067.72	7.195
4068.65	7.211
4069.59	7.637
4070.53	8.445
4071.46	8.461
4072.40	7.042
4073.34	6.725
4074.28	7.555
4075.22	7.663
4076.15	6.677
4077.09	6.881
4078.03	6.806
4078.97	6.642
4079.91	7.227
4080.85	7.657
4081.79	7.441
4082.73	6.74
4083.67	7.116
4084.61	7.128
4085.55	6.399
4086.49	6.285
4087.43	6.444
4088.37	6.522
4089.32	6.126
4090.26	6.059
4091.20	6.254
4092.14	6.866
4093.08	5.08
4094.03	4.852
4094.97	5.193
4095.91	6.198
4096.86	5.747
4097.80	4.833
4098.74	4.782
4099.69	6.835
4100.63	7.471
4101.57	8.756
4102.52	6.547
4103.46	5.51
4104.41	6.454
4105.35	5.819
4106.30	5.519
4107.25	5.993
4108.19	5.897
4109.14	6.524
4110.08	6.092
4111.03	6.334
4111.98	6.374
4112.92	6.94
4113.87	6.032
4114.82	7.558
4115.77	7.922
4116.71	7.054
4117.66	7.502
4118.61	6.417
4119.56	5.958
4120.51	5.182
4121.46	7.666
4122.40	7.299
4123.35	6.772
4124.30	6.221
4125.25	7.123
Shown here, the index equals 1.18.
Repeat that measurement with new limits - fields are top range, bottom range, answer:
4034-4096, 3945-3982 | 1.29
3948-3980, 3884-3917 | 1.00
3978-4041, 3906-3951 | 1.24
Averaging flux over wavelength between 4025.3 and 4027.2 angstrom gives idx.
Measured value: 7.48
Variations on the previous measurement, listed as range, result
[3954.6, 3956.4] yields 6.03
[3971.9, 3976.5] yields 4.45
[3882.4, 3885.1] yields 5.92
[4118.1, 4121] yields 5.87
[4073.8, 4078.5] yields 7.12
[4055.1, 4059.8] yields 6.69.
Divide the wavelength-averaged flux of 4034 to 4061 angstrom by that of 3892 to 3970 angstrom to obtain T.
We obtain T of 1.2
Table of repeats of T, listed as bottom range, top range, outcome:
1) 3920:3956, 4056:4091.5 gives 1.23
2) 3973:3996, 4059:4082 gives 1.21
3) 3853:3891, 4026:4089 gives 1.01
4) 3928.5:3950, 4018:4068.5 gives 1.34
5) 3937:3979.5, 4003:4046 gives 1.26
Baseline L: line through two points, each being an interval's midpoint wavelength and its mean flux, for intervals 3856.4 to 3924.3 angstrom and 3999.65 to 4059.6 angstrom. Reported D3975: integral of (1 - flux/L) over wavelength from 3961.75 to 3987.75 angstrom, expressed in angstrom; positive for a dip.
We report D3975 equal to 5.5 angstrom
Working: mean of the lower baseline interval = 6.68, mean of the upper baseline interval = 7.23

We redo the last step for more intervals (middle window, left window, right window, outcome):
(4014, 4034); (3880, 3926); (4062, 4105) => -2.03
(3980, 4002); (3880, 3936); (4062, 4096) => -1.39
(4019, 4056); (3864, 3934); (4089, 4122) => -4.65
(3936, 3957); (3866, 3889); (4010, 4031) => 3.81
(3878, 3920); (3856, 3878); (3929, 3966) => 6.58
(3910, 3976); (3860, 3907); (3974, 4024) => 9.71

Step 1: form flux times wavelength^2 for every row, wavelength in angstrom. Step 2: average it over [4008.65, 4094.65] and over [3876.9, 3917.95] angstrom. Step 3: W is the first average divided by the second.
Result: 1.3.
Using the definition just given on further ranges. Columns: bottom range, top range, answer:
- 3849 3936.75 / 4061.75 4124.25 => 1.16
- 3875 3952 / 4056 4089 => 1.32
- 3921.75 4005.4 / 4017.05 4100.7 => 1.22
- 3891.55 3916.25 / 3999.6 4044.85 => 1.30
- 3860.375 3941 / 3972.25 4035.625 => 1.12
